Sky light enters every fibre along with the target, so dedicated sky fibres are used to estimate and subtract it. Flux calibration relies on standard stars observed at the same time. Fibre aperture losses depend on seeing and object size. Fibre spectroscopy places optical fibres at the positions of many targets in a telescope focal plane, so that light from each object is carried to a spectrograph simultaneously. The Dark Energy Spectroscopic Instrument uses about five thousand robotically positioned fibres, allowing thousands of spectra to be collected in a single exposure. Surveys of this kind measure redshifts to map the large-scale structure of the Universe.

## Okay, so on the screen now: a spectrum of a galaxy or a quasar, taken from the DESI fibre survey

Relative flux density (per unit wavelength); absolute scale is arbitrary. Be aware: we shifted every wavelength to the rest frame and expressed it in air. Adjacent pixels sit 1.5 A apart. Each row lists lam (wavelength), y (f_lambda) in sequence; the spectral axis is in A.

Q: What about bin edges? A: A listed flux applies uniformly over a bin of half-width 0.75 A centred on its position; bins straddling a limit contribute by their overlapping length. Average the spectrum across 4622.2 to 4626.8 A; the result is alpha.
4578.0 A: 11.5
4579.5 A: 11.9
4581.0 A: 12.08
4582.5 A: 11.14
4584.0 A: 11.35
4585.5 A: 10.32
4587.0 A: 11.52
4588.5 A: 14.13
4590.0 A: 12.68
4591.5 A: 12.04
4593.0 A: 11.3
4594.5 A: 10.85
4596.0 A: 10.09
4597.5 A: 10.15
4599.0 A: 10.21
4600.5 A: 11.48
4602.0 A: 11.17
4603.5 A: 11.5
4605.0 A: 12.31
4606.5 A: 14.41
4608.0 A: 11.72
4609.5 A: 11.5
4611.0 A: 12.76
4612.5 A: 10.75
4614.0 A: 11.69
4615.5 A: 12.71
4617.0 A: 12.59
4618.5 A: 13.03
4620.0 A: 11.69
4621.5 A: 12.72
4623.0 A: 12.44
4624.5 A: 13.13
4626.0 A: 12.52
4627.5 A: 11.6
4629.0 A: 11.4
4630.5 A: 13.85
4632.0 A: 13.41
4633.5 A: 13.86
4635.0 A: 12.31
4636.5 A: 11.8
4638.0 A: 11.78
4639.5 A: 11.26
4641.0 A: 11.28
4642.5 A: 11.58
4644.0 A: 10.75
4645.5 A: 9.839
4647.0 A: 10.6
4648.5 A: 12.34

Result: 12.7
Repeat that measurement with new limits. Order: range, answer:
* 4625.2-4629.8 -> 11.9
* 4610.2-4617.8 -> 12.1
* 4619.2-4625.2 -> 12.5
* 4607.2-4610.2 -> 11.7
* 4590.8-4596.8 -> 11.1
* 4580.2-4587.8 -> 11.3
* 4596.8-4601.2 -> 10.6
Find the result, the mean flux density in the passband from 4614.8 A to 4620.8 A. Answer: 12.5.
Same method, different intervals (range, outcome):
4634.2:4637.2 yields 12.1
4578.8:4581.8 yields 12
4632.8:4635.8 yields 13.1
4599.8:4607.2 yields 12.2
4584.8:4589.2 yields 12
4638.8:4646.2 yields 10.9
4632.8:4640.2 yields 12.2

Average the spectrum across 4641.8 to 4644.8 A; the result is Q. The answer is 11.1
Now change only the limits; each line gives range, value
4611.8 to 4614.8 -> 11.3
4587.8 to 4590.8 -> 13.4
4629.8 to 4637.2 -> 13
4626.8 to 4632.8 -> 12.6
